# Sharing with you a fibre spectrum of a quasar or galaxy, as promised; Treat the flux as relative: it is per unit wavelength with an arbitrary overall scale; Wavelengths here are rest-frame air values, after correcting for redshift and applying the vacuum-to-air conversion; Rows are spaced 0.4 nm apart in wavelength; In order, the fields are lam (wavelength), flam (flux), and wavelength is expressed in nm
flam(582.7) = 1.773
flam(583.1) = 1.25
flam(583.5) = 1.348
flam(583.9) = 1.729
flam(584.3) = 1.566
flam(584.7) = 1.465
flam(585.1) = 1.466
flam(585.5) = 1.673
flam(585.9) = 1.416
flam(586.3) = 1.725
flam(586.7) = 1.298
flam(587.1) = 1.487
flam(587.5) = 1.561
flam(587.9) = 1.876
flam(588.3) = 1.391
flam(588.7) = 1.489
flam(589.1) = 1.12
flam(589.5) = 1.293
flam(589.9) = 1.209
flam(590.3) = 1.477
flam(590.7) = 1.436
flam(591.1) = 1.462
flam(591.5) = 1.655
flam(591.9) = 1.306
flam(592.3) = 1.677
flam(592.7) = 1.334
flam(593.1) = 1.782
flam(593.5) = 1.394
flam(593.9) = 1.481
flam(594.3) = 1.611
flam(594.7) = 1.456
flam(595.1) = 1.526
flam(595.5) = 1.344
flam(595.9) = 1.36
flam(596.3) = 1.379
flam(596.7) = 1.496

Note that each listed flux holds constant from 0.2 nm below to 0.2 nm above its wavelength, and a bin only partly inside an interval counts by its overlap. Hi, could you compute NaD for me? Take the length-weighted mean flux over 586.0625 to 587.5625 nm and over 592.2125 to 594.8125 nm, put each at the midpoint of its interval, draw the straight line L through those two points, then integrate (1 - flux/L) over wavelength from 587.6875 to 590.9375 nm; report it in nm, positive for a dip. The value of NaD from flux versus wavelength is 0.23 nm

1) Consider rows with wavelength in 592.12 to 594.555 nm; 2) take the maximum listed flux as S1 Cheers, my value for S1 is 1.782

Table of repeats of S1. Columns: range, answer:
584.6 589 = 1.876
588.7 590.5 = 1.489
